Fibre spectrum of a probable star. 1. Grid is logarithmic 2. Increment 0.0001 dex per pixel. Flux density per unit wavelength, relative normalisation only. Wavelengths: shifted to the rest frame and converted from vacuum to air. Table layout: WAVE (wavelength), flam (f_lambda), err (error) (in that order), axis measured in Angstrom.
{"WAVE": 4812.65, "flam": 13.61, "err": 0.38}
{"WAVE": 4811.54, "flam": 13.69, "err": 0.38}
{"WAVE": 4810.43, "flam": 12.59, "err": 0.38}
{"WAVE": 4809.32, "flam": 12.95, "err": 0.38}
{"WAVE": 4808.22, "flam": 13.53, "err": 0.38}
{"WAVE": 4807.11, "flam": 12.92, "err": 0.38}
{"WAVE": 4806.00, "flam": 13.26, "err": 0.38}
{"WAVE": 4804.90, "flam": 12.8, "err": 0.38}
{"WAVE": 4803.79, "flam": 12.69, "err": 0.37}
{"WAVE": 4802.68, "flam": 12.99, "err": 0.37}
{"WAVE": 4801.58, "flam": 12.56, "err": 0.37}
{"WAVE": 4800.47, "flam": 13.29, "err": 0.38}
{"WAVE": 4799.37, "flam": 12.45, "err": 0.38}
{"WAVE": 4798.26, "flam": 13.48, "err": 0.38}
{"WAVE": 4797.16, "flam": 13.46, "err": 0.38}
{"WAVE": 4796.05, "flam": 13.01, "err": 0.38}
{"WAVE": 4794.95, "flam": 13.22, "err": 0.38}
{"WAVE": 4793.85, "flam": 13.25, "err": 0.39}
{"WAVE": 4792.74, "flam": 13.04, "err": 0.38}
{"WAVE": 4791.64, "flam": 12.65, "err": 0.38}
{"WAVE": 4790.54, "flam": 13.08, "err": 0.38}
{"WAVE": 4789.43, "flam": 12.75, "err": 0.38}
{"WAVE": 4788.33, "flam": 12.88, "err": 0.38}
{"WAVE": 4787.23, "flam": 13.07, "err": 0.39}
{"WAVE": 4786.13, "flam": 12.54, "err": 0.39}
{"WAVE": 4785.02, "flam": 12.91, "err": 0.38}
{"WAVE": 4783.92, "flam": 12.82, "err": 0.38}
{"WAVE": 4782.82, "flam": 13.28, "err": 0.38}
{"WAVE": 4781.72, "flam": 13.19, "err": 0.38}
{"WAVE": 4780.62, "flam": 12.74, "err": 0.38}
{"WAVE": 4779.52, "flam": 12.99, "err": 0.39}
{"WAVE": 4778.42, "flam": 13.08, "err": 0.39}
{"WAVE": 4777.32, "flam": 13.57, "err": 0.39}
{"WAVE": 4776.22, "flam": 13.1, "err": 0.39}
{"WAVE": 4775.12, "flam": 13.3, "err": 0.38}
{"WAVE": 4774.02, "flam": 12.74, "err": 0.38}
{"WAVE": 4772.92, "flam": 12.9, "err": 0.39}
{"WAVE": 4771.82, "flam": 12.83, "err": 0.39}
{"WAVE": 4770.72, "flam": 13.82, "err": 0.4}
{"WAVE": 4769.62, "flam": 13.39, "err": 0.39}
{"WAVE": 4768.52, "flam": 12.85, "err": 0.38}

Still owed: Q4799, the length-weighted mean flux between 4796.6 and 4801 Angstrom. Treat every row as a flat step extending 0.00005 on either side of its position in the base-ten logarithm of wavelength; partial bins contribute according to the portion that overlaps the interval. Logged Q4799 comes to 13.2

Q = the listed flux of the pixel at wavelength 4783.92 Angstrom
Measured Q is 12.82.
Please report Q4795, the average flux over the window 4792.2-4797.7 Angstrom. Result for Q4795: 13.2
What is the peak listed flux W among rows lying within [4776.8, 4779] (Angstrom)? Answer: 13.57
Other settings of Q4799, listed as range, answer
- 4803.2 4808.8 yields 13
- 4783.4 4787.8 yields 12.8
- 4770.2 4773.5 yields 13.2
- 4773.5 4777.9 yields 13.2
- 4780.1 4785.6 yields 13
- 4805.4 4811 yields 13.1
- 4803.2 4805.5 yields 12.8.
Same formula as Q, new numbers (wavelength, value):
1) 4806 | 13.26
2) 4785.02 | 12.91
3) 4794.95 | 13.22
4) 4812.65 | 13.61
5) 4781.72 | 13.19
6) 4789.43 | 12.75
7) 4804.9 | 12.8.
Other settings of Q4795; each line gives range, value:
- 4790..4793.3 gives 12.9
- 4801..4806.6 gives 12.9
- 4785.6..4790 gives 12.8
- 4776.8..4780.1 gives 13.2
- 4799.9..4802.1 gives 12.9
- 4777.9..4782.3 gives 13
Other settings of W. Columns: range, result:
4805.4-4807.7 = 13.26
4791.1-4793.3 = 13.04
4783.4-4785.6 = 12.91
